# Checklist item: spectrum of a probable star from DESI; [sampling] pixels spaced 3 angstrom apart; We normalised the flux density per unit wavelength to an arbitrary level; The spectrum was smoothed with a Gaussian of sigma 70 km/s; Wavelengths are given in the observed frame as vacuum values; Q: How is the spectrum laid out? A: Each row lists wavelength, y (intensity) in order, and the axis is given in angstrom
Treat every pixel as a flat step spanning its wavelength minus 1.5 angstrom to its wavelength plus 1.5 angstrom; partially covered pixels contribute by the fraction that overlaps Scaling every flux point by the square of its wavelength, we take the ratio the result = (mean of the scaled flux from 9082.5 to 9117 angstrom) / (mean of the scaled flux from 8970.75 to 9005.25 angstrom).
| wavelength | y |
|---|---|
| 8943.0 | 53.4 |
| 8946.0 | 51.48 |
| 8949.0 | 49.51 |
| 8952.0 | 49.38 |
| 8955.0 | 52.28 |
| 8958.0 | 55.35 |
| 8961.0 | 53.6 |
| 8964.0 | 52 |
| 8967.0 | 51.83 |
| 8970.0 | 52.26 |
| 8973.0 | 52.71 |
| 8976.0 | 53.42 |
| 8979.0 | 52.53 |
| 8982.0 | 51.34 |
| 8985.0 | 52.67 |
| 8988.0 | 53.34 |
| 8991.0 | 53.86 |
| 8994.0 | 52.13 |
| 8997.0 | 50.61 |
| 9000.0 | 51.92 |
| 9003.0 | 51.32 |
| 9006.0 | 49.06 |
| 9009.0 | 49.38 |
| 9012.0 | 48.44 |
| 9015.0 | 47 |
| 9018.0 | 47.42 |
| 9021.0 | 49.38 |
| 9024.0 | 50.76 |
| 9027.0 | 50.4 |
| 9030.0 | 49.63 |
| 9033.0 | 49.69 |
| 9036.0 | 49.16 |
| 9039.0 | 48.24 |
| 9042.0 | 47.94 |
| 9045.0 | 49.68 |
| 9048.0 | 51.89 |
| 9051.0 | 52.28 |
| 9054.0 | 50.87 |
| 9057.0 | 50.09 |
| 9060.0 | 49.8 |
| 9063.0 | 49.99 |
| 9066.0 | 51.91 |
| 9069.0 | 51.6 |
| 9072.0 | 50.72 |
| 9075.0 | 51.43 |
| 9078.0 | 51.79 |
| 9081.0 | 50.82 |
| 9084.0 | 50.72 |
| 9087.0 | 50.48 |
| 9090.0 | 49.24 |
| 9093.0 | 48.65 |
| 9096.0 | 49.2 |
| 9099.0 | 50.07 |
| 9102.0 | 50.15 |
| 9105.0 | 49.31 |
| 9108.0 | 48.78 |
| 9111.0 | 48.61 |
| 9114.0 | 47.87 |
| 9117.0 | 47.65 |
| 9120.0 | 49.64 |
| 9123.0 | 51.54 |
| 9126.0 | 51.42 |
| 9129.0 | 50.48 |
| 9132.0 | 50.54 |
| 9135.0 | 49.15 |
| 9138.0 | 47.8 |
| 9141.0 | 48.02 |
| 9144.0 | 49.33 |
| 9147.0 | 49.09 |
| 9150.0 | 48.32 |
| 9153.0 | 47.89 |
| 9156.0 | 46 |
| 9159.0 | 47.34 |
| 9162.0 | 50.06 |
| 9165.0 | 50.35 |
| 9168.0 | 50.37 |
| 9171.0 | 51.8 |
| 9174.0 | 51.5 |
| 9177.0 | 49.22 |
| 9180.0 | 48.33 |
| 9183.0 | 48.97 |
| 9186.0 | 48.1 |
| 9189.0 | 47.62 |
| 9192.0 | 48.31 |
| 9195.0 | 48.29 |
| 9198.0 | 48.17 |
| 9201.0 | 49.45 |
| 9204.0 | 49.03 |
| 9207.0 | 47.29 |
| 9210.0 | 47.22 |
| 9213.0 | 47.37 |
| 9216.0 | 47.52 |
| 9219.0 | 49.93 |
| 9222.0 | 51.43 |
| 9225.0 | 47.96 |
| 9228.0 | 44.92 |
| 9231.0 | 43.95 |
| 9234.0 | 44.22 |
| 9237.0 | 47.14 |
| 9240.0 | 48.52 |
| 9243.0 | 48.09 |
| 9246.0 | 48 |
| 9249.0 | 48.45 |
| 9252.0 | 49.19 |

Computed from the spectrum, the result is 1.0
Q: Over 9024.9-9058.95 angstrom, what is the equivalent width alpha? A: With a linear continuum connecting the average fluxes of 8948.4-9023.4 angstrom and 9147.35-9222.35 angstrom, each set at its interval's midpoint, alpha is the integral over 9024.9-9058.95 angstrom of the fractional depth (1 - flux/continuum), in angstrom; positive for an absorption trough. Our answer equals 0.4 angstrom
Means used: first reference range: 51.3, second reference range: 48.8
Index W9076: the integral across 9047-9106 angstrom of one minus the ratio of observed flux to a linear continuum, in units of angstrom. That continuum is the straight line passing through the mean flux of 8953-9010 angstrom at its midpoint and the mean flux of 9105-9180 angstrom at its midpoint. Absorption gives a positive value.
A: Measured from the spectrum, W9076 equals -0.1 angstrom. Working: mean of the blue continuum 52.2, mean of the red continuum 49.3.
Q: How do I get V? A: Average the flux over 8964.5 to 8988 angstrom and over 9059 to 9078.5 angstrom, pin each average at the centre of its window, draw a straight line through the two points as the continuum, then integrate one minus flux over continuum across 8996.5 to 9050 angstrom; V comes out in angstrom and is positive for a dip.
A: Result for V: 2.2 angstrom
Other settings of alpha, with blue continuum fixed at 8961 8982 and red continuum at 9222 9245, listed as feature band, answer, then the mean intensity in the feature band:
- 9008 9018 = 0.67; 48.1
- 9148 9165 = 0.09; 48.2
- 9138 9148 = 0.02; 48.6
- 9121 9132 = -0.43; 51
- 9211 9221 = -0.26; 48.4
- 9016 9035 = 0.67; 49.5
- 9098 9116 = 0.16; 49.1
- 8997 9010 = 0.32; 50.5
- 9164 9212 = -1.22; 49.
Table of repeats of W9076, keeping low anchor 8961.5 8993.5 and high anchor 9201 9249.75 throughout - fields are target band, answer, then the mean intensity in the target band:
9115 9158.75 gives 0.4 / 49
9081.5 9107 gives 0.3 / 49.8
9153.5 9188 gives -0.4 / 49.2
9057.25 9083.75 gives -0.1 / 51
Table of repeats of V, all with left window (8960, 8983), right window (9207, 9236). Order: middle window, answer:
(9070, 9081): -0.2 angstrom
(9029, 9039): 0.4 angstrom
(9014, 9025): 0.6 angstrom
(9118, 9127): -0.3 angstrom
